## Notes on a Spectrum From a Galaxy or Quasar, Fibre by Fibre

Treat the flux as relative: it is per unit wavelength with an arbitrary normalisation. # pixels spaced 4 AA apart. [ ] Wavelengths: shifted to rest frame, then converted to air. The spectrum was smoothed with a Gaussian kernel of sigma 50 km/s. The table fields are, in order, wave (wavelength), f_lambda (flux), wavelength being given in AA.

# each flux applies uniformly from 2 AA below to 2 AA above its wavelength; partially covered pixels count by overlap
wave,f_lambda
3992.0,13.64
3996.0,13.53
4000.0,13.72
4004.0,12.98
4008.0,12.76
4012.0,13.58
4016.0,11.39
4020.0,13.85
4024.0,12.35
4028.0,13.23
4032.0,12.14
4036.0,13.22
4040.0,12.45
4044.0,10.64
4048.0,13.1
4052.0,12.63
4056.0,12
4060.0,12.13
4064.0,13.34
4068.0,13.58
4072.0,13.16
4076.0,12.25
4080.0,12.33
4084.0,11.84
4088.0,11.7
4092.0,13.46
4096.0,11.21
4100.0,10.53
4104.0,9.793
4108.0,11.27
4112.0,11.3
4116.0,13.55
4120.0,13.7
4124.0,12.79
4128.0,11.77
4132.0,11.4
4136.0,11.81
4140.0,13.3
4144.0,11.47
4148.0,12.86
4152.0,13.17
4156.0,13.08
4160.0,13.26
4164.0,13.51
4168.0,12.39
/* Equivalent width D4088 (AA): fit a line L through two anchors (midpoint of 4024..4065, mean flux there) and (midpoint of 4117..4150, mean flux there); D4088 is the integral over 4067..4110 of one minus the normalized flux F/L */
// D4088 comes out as 1.94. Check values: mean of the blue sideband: 12.5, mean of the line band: 11.9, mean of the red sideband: 12.4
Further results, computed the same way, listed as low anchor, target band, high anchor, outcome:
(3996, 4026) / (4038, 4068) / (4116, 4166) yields 1.13 AA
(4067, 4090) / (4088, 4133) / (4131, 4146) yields 1.20 AA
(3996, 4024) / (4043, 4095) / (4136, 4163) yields 1.81 AA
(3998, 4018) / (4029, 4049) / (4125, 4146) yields 0.56 AA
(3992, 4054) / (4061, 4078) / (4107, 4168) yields -0.43 AA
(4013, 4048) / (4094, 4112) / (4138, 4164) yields 2.78 AA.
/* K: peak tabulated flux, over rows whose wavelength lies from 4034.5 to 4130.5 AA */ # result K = 13.7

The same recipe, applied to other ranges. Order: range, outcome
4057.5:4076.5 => 13.58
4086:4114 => 13.46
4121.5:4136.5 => 12.79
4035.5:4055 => 13.22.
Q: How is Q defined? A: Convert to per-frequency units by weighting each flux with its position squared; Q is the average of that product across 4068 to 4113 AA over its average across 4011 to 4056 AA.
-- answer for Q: 0.97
